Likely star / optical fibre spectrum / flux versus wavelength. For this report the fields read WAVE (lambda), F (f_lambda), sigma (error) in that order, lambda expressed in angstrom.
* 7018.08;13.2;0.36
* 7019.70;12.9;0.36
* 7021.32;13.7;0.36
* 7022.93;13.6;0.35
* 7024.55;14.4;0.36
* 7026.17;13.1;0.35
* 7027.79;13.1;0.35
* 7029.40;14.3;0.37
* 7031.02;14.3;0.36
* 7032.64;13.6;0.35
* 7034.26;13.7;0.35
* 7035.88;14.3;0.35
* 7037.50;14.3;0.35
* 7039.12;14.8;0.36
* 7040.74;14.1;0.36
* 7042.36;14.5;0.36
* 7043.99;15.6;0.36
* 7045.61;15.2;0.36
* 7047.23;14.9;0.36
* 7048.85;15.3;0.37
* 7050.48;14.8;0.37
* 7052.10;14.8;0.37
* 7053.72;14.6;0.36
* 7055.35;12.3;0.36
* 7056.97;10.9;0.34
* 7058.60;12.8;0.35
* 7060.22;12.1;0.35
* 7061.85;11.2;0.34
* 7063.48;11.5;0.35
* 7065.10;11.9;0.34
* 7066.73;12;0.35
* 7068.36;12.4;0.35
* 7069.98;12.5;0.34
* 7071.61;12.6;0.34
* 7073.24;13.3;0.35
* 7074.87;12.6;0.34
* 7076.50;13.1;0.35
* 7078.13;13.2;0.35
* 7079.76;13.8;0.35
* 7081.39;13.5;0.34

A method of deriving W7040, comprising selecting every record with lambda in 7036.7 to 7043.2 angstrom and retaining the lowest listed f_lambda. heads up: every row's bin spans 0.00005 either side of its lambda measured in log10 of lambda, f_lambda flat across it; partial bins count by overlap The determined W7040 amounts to 14.1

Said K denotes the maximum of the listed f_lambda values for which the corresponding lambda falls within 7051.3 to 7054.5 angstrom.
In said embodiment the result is 14.8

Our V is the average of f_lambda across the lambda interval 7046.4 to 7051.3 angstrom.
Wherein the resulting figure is 15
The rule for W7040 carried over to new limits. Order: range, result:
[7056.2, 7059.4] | 10.9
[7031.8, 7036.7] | 13.6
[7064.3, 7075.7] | 11.9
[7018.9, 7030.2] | 12.9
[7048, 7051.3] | 14.8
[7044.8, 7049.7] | 14.9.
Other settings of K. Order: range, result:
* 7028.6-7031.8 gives 14.3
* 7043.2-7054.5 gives 15.6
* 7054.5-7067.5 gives 12.8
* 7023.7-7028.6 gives 14.4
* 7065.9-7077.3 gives 13.3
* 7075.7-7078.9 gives 13.2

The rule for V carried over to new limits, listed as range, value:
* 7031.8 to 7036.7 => 13.9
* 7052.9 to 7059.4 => 12.6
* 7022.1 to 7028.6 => 13.6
